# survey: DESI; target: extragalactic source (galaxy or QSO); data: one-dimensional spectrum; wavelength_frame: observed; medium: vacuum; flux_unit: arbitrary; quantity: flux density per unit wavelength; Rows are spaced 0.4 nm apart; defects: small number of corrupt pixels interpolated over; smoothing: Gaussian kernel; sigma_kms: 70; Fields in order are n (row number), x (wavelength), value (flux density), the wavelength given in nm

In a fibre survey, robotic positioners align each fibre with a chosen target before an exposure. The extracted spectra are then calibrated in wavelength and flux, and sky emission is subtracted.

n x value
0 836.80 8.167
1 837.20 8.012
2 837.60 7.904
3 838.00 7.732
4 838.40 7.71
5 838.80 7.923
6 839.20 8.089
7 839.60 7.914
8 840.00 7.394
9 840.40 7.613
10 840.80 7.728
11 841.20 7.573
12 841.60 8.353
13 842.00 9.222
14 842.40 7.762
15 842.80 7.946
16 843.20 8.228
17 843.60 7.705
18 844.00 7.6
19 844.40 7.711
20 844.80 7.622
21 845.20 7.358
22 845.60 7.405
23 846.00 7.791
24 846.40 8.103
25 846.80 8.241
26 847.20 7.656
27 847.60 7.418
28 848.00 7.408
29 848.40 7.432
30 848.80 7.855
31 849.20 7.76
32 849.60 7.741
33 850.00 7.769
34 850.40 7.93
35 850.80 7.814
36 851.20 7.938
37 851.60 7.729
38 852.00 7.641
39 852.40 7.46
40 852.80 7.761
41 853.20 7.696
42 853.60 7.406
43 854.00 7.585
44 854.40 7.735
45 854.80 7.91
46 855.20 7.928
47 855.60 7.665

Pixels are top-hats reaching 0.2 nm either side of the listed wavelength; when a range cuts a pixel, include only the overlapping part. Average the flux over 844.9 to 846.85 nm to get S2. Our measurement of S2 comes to 7.74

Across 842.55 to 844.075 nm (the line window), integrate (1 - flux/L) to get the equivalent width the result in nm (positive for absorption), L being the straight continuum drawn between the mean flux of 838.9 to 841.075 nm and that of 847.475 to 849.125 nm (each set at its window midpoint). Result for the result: -0.043 nm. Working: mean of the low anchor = 7.75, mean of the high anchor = 7.55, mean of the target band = 7.89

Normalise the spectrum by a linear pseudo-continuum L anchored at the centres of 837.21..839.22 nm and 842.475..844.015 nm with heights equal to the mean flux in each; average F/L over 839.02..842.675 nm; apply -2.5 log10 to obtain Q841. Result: -0.01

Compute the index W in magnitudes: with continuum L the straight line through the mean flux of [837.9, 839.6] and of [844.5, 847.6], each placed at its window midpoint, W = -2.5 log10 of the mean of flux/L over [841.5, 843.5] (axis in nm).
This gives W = -0.06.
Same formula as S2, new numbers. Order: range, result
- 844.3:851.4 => 7.72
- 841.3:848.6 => 7.83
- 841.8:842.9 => 8.34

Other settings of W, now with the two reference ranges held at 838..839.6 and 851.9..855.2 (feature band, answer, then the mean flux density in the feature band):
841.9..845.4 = -0.01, 7.87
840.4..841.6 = 0.01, 7.76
